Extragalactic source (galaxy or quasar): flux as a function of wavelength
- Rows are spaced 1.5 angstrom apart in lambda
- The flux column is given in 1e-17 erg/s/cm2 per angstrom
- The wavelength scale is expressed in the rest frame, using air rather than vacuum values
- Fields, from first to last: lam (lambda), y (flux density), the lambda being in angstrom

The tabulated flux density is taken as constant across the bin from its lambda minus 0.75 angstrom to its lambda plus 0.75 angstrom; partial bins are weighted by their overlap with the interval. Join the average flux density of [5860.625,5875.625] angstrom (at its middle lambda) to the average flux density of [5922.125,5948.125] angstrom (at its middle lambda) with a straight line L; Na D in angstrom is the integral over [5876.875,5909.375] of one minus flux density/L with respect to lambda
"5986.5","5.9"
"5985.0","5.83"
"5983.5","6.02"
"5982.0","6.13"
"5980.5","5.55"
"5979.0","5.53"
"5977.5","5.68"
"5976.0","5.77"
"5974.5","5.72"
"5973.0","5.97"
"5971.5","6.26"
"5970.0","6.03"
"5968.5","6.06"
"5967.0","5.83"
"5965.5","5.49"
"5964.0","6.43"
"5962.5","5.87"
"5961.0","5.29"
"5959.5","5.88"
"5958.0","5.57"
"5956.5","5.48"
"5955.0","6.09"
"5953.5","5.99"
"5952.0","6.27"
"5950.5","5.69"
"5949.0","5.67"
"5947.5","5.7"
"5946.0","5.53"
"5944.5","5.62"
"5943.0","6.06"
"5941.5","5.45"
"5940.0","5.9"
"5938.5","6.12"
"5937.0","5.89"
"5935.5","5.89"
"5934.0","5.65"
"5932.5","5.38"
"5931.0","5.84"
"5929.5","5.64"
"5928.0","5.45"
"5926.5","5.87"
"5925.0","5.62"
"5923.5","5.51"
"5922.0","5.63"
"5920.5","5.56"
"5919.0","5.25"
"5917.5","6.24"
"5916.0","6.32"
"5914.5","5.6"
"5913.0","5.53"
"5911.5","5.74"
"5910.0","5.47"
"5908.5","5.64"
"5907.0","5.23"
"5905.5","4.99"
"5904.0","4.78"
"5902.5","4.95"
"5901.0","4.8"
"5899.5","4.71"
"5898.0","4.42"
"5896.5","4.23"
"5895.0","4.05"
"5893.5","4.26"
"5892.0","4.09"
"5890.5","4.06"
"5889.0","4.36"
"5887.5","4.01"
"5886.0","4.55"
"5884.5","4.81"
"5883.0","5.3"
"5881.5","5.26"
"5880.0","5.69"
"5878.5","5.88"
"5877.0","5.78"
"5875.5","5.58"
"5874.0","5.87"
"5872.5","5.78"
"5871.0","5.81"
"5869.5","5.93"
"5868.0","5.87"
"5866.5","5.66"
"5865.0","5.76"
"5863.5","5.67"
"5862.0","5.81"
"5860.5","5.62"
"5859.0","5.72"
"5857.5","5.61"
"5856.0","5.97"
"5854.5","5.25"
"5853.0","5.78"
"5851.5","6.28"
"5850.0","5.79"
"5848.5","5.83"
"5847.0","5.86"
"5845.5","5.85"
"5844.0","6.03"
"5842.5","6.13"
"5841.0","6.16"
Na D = 5.40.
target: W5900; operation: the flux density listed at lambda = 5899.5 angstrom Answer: 4.71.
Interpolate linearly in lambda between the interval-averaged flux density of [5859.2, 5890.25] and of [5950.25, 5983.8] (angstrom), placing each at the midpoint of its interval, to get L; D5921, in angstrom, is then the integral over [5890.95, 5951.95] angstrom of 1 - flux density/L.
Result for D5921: 2.67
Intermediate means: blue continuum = 5.43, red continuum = 5.85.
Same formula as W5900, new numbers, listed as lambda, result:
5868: 5.87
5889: 4.36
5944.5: 5.62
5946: 5.53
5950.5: 5.69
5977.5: 5.68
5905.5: 4.99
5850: 5.79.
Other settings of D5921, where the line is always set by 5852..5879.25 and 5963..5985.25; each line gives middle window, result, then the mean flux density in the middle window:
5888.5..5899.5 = 2.9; 4.24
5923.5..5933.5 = 0.3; 5.62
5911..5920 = 0.1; 5.77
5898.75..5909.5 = 1.4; 5.02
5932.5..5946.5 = 0.2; 5.77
